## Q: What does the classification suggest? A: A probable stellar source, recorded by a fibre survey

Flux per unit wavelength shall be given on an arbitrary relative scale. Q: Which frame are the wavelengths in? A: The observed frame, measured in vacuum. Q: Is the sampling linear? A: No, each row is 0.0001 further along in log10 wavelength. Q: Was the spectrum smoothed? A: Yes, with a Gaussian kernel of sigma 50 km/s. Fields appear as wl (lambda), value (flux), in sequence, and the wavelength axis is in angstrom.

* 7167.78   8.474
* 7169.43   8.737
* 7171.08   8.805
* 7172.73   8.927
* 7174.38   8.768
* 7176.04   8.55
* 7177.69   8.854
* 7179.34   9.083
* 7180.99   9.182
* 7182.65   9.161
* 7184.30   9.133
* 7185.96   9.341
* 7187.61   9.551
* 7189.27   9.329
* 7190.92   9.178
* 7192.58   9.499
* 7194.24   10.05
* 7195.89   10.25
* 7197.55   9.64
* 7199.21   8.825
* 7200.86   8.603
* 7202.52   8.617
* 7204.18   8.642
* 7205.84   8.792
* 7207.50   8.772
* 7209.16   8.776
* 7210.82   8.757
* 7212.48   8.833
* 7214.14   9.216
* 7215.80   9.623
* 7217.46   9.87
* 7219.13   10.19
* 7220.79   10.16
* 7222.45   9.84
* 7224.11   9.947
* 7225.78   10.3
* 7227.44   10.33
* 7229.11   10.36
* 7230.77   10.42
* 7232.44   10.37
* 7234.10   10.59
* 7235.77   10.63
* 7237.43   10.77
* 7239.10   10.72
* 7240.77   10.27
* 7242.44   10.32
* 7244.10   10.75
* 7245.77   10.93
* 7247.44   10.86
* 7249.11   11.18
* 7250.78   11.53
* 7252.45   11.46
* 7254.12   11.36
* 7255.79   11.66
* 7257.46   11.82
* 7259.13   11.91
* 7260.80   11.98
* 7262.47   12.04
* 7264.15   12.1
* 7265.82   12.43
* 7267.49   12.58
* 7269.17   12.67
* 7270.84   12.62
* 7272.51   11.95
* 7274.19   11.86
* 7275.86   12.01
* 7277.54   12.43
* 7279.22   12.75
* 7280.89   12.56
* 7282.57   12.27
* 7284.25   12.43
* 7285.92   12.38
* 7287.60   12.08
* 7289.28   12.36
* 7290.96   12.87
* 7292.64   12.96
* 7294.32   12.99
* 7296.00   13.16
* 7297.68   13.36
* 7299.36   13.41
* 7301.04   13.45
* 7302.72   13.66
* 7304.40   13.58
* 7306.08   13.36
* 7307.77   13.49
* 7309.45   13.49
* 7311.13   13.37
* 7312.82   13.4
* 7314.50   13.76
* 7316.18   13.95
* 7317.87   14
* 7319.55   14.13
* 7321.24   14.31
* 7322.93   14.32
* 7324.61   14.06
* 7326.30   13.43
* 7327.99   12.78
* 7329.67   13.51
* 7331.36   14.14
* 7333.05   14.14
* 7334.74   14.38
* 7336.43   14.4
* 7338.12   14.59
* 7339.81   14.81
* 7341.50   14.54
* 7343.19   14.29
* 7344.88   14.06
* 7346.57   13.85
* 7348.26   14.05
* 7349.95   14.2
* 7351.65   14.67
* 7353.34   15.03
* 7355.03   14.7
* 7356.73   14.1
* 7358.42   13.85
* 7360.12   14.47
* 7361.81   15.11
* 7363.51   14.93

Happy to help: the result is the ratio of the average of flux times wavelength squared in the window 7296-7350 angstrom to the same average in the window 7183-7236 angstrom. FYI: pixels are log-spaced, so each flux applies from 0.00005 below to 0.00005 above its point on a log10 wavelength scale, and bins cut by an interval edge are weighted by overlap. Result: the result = 1.5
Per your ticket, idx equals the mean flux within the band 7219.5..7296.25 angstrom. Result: 11.5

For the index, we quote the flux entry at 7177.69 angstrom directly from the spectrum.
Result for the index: 8.854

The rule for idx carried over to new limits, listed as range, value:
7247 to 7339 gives 12.9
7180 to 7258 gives 9.96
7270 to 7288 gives 12.3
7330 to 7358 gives 14.3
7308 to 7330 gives 13.7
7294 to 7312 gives 13.4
